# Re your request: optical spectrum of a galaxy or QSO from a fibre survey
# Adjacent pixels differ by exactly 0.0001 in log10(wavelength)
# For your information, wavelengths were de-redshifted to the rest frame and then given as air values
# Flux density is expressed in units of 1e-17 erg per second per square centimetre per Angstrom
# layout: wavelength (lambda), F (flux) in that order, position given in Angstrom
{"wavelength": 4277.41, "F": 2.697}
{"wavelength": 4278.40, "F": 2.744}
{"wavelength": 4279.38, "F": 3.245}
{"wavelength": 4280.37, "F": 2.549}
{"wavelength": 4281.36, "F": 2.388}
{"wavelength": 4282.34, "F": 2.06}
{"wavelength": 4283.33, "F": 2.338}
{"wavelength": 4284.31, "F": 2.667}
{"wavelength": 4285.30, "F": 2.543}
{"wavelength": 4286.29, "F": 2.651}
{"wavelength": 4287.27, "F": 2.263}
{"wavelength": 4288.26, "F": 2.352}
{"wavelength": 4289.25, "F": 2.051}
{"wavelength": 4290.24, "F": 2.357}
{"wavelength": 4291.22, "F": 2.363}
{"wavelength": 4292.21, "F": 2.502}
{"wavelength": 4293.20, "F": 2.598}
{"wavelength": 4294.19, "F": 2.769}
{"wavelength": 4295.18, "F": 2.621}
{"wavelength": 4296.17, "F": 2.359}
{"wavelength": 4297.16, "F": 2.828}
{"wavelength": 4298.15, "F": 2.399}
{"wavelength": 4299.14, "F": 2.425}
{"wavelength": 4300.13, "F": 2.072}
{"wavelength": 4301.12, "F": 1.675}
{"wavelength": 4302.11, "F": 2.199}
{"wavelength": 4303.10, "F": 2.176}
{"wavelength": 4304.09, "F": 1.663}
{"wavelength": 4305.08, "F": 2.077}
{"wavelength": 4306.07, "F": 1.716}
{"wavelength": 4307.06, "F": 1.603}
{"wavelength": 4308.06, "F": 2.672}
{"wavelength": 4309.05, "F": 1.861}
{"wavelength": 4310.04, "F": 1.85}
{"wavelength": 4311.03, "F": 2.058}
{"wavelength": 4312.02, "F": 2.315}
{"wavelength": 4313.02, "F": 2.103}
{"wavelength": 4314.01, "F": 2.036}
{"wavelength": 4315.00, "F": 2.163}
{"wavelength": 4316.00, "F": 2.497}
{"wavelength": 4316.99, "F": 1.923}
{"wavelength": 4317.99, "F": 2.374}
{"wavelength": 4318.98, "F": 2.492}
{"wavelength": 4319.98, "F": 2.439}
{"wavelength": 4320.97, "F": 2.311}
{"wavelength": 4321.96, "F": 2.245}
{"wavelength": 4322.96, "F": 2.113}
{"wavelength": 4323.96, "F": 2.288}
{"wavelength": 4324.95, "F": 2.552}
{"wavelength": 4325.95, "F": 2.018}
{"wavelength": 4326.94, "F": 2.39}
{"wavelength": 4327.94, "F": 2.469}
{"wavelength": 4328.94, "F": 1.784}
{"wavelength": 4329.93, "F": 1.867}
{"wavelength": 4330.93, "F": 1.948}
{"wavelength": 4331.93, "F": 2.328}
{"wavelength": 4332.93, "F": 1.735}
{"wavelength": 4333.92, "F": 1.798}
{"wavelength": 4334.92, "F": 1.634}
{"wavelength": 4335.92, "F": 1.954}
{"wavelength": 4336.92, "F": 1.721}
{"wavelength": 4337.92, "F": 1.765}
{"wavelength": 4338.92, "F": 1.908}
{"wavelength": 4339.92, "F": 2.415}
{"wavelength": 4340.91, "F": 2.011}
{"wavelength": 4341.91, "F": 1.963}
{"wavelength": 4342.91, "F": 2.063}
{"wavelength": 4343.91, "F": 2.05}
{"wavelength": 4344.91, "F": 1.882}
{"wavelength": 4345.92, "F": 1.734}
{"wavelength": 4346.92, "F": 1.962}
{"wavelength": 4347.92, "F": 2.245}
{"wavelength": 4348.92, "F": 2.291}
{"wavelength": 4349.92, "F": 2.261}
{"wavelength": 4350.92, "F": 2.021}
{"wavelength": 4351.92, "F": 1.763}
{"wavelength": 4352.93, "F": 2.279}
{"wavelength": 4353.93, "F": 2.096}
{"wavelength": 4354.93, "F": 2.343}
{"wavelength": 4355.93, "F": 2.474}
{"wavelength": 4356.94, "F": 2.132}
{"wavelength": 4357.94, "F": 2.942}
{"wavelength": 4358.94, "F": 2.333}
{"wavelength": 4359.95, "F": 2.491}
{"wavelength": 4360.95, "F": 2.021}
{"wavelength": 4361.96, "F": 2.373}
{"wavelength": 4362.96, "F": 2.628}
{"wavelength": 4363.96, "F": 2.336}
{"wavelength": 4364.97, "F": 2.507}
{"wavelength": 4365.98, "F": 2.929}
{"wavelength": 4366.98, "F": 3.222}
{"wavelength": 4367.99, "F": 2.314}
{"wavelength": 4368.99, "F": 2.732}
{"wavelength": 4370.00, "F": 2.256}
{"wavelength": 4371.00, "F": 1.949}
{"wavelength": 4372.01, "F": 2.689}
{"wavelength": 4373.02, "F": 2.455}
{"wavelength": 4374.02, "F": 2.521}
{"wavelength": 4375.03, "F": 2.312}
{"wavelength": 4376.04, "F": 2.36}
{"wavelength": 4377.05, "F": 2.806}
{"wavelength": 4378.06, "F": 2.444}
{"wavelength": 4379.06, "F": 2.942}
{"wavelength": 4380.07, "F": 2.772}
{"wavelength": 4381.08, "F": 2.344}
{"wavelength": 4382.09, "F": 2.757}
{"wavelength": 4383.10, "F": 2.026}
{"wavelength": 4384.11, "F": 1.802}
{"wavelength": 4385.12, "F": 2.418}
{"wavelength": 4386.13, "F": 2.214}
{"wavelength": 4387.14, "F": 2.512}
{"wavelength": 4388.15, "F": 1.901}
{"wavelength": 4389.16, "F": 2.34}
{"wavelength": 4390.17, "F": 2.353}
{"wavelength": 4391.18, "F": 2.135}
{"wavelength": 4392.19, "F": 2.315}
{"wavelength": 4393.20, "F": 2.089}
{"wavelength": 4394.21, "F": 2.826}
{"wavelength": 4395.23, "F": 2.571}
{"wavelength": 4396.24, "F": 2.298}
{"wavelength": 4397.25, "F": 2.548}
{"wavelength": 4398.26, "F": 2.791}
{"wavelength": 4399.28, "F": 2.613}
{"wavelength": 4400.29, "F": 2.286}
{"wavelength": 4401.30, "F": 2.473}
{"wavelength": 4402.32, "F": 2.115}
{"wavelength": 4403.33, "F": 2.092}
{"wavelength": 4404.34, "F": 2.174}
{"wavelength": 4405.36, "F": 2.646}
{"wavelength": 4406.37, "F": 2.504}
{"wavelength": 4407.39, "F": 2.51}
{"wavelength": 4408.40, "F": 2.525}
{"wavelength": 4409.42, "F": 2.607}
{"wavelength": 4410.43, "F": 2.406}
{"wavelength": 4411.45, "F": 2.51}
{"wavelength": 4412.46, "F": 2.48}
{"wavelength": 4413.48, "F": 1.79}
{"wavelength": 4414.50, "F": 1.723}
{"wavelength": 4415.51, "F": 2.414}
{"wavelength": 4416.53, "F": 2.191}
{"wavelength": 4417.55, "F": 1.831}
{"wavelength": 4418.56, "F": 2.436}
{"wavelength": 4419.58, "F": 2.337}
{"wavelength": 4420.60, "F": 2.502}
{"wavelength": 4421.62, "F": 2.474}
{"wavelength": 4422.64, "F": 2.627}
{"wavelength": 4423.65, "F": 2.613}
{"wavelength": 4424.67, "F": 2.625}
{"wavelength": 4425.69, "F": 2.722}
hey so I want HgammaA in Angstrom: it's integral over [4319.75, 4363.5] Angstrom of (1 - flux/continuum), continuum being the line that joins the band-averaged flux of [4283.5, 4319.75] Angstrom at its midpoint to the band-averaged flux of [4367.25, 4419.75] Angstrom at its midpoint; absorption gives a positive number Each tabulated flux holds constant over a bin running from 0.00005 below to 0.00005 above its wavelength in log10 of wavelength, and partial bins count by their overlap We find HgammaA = 3.32 Angstrom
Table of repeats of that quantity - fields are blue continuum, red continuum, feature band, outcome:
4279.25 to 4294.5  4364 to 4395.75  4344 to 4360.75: 1.72 Angstrom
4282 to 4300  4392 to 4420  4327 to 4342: 2.79 Angstrom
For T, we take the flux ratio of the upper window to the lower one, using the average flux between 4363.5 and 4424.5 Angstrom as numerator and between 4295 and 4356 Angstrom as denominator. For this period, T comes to 1.14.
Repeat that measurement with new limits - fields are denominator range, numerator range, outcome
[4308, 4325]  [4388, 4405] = 1.06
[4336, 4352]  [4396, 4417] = 1.18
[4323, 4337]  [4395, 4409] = 1.19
